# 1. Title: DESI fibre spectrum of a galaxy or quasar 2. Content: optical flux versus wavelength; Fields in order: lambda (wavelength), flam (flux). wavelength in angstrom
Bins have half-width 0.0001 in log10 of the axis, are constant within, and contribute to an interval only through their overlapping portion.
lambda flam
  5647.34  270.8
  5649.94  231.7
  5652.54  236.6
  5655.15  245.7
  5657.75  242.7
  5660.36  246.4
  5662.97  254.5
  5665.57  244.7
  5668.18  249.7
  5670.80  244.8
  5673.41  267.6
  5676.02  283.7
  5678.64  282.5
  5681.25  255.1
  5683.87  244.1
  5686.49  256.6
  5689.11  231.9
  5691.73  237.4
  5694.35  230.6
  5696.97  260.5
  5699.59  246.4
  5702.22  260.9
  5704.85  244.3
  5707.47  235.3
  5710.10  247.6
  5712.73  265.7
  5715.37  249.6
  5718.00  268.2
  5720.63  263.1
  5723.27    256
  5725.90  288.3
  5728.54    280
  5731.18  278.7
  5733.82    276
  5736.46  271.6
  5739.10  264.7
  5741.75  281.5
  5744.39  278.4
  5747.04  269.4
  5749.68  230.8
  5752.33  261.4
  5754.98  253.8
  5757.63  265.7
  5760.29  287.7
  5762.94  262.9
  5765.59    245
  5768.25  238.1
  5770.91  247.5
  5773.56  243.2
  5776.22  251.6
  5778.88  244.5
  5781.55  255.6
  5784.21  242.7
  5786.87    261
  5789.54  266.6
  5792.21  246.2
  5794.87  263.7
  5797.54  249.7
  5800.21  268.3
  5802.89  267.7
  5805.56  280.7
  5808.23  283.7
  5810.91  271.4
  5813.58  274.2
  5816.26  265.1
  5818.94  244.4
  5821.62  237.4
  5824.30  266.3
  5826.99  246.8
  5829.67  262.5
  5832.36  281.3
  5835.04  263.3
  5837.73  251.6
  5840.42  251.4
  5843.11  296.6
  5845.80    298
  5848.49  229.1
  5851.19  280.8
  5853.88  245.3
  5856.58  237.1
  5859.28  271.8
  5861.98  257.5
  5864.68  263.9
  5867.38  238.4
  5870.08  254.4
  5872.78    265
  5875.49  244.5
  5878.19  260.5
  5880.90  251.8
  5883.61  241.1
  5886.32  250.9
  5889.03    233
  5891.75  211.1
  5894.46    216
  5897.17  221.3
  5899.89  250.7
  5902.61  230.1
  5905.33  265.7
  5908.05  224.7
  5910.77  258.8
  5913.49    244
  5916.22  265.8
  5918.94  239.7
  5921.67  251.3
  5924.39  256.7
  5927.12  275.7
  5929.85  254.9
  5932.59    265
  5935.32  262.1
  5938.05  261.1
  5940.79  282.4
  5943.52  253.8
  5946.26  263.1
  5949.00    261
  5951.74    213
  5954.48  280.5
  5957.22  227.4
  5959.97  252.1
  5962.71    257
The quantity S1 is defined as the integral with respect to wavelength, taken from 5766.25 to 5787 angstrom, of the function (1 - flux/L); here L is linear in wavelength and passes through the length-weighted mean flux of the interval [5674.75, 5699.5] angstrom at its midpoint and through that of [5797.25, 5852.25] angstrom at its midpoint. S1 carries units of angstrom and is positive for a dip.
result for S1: 1.1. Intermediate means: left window 253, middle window 247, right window 265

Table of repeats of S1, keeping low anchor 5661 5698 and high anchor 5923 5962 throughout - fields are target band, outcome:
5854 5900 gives 2.06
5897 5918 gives 0.88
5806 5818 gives -0.84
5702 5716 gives 0.20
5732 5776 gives -1.17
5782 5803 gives -0.21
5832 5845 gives -0.67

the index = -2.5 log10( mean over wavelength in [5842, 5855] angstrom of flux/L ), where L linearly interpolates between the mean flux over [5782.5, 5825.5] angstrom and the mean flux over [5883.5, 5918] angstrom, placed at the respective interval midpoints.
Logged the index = -0.08 mag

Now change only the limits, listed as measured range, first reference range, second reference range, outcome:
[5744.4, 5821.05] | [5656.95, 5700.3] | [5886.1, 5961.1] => -0.035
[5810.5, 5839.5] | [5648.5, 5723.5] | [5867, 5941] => -0.044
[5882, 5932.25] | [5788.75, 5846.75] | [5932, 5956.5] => 0.071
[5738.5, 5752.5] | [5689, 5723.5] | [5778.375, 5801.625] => -0.049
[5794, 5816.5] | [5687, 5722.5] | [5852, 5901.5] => -0.094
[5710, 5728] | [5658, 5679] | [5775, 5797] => -0.036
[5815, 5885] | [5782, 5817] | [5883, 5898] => -0.058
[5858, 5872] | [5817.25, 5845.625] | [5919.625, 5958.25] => 0.012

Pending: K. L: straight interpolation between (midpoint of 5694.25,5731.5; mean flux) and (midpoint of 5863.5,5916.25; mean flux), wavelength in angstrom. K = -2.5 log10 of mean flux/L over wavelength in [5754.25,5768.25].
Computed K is -0.03 mag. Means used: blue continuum 259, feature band 261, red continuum 244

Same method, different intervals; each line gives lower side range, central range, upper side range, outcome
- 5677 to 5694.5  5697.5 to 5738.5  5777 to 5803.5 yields -0.04 mag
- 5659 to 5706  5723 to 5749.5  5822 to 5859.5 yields -0.07 mag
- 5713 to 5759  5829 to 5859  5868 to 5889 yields -0.04 mag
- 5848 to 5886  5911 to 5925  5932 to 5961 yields 0.01 mag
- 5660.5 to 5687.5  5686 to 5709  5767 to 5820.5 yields 0.06 mag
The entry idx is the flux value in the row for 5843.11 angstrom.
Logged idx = 296.6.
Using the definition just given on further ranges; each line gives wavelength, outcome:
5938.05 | 261.1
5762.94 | 262.9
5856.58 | 237.1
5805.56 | 280.7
